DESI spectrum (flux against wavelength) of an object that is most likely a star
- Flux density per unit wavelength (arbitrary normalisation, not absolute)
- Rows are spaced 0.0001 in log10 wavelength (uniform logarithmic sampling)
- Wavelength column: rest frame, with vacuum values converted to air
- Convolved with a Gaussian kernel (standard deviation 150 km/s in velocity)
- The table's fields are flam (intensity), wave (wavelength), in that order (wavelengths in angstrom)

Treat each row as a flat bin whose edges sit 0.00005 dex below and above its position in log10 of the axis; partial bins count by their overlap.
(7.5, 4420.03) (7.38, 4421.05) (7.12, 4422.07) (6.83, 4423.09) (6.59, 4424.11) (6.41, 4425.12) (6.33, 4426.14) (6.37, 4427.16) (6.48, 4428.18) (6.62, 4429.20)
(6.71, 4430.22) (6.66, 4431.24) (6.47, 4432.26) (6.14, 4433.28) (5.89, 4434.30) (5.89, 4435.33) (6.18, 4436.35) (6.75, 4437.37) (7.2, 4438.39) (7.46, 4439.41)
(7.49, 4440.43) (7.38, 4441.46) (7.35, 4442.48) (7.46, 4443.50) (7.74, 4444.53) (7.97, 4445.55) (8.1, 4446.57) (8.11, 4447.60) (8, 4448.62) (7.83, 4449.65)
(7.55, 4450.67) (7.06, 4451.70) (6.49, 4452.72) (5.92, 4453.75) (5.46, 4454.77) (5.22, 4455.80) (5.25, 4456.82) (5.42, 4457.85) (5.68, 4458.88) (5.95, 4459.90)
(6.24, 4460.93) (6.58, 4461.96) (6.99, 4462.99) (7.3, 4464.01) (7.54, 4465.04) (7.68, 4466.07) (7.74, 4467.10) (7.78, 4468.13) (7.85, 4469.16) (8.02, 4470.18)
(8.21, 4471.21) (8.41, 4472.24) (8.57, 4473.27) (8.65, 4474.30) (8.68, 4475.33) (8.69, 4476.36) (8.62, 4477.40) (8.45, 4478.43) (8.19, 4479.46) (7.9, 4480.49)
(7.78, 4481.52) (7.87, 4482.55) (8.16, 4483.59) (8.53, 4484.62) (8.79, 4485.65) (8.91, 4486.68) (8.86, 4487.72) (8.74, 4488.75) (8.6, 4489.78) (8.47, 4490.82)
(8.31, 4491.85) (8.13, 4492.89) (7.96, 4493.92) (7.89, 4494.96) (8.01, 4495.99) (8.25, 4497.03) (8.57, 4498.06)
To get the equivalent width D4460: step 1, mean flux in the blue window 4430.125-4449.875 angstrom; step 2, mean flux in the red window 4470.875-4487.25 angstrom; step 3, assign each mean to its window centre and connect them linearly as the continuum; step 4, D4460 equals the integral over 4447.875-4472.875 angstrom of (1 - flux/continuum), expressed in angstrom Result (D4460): 2.8 angstrom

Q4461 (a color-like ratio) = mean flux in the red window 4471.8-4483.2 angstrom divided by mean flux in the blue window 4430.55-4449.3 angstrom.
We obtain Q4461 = 1.17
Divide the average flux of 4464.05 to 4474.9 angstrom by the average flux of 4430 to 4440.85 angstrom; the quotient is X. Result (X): 1.2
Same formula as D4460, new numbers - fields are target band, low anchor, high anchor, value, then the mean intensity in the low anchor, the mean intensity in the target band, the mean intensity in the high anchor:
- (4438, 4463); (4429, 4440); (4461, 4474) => 0.7 angstrom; 6.55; 6.87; 7.69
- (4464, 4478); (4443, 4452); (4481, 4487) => 0.0 angstrom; 7.77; 8.15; 8.33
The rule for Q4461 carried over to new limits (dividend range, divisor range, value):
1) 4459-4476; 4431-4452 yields 1.06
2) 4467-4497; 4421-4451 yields 1.19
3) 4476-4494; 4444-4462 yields 1.25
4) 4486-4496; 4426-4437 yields 1.33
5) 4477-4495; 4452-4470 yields 1.27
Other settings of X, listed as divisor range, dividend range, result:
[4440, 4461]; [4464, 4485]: 1.19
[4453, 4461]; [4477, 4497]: 1.48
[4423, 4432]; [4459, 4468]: 1.07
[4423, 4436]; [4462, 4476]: 1.24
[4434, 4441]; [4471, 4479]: 1.27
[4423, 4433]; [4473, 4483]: 1.28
